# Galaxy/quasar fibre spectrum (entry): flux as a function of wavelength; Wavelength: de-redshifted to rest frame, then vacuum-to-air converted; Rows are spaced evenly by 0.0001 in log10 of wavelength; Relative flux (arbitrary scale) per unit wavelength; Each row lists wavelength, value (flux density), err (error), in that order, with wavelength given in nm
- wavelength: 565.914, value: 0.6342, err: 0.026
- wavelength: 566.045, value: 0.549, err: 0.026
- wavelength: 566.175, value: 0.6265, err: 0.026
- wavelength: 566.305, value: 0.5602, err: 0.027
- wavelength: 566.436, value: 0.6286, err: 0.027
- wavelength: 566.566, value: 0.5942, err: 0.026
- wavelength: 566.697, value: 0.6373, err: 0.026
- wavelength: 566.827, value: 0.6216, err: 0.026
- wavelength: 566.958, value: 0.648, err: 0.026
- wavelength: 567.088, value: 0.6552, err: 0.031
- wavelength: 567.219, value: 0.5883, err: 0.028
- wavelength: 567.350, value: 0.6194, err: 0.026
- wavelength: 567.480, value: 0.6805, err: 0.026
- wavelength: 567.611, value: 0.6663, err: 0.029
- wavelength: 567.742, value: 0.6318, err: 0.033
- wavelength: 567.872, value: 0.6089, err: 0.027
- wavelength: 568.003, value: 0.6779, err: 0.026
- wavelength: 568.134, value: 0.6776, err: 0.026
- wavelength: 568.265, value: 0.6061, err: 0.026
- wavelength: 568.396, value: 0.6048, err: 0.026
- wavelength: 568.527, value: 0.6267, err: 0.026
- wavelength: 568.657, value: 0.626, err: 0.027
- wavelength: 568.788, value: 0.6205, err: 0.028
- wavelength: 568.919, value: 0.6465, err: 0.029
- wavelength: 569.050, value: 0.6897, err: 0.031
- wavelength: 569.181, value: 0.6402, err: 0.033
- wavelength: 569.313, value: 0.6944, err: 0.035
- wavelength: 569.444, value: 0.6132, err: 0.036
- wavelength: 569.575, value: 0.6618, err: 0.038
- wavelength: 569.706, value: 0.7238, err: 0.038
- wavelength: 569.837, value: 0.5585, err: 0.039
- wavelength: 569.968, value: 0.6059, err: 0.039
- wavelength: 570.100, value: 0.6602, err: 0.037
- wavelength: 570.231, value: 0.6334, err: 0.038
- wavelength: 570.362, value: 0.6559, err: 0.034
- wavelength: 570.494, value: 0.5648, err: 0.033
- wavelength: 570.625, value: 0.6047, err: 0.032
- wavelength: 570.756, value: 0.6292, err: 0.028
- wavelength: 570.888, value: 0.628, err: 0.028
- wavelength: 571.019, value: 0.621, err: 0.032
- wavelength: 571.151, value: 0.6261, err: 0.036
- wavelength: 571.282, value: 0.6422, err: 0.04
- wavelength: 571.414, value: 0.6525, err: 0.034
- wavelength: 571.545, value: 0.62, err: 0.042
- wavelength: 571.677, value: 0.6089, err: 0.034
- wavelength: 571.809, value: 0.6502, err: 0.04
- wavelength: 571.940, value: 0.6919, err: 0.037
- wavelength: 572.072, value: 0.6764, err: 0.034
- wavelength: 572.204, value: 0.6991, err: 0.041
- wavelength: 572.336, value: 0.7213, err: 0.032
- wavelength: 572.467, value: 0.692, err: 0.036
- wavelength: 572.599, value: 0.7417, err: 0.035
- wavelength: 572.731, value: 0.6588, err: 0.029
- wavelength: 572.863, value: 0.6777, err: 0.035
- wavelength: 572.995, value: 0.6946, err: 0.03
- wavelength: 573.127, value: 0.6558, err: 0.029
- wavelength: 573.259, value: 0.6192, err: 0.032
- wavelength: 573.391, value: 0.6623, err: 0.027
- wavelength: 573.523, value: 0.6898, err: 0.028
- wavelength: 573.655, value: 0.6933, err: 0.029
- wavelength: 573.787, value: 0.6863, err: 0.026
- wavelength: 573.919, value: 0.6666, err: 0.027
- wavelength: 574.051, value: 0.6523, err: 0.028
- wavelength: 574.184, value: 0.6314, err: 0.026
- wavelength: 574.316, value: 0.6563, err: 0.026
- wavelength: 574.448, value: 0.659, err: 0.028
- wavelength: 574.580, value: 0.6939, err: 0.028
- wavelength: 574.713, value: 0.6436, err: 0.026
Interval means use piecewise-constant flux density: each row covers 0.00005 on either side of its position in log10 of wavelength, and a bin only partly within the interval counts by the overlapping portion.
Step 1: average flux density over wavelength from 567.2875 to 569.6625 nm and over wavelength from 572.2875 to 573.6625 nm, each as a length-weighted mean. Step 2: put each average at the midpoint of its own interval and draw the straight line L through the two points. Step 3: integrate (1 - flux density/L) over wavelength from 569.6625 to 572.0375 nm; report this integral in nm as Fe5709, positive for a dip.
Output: 0.12 nm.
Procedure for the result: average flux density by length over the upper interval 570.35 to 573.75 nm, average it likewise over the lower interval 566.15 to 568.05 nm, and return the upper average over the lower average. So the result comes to 1.0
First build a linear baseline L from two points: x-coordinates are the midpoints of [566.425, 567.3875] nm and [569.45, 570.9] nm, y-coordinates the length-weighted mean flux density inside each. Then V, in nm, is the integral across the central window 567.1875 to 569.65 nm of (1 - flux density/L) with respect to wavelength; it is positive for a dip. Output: -0.06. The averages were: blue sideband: 0.624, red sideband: 0.629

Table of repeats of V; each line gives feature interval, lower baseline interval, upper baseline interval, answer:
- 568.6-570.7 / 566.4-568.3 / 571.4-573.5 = 0.05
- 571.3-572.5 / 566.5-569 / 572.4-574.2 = 0.00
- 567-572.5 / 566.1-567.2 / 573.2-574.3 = -0.04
